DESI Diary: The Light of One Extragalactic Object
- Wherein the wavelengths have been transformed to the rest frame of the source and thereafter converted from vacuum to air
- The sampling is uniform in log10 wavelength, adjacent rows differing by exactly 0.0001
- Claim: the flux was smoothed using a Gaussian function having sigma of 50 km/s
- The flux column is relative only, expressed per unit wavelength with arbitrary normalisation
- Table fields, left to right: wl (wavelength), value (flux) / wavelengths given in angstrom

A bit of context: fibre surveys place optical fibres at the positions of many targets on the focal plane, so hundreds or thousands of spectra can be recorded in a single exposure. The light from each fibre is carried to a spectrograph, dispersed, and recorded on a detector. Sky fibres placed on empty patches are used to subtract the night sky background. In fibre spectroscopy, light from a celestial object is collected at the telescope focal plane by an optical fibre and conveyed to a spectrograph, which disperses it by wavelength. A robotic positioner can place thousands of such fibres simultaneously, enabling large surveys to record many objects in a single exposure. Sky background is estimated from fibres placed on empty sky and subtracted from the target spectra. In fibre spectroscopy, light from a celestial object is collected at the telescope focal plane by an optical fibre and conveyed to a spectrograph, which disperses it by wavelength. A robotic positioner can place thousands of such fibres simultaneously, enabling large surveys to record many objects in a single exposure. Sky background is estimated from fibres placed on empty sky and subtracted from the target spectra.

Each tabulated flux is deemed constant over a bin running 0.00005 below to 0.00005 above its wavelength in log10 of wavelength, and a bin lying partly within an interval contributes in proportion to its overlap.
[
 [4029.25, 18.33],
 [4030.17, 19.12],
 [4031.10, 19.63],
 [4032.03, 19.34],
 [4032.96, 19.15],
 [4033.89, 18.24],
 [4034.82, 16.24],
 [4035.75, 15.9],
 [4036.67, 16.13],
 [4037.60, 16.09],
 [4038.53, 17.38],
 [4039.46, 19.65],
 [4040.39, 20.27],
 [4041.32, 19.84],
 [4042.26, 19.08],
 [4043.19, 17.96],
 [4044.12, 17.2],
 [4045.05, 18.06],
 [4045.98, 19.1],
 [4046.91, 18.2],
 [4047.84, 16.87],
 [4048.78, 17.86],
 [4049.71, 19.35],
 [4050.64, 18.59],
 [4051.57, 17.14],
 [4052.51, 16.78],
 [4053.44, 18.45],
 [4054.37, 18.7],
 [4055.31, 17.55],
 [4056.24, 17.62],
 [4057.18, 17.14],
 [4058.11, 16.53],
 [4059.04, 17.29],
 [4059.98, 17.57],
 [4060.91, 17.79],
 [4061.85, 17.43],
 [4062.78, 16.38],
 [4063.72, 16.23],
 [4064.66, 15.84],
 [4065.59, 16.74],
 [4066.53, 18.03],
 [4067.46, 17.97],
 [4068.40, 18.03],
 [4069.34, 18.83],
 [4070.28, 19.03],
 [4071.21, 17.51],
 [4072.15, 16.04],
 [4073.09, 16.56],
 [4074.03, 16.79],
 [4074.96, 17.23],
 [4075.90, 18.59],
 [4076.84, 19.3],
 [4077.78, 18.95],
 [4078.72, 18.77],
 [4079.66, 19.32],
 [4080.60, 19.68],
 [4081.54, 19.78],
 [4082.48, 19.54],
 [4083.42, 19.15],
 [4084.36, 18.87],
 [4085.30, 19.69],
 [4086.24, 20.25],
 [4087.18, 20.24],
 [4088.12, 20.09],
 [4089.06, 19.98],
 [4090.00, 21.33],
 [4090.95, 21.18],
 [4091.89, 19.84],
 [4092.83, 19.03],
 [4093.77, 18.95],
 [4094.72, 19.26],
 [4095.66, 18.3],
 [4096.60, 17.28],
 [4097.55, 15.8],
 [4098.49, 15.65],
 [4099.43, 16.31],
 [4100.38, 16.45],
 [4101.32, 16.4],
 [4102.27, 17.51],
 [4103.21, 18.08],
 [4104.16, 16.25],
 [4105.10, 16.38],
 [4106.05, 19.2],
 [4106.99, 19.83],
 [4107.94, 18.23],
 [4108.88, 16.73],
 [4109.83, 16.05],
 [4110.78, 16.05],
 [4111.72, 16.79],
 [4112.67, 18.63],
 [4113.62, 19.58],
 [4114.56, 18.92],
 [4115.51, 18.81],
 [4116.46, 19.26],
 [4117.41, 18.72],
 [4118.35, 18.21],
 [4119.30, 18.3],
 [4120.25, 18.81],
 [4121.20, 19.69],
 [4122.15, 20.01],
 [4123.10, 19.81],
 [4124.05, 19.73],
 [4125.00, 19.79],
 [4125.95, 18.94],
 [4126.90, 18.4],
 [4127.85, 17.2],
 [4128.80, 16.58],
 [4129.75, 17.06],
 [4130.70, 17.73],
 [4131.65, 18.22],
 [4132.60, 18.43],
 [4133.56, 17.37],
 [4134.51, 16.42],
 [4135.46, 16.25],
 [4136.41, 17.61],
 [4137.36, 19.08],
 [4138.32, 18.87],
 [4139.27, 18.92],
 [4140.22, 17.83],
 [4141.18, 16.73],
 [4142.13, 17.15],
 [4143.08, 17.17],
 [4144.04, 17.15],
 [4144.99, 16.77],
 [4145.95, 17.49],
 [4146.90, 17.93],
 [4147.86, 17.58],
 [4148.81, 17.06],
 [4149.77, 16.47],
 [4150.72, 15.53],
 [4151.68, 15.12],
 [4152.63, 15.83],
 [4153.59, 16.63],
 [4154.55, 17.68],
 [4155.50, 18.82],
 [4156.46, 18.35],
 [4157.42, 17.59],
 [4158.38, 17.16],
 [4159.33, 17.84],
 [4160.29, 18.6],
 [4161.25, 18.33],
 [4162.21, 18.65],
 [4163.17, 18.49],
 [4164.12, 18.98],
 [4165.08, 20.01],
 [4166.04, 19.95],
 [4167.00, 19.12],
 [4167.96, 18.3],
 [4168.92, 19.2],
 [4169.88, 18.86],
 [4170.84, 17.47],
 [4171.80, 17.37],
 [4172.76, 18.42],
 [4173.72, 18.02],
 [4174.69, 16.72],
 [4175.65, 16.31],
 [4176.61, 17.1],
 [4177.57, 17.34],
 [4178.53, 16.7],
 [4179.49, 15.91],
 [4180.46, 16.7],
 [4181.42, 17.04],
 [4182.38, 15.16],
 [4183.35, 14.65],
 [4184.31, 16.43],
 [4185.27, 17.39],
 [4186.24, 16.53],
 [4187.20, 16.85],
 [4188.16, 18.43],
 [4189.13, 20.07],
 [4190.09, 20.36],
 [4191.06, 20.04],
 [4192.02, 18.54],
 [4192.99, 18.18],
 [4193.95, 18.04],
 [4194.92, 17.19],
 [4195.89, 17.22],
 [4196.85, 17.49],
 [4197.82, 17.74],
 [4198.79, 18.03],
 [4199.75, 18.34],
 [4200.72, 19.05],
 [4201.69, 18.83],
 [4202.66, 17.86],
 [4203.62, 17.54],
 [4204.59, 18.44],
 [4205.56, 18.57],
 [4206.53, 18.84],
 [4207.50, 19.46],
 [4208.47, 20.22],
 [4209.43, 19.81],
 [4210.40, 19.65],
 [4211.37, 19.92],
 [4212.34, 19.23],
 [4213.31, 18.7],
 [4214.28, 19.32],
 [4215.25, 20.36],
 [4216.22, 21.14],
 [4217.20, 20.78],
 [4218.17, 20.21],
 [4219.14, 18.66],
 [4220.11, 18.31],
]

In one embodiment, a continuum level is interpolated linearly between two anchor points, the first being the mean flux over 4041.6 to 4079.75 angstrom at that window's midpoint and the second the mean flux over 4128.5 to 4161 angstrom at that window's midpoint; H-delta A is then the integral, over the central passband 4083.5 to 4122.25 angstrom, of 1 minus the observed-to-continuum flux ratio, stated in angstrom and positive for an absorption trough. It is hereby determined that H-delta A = -1.8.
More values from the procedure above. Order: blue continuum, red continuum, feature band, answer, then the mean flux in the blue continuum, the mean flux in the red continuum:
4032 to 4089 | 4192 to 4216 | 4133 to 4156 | 1.52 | 18.1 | 18.7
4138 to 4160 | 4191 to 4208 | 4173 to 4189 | 0.98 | 17.3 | 18.3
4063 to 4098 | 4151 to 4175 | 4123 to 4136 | 0.23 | 18.6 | 18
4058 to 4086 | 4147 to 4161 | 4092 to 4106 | 0.29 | 18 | 17.2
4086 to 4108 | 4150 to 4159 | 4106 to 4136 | -0.72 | 18.4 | 17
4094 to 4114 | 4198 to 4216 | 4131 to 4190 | 2.30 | 17.4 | 19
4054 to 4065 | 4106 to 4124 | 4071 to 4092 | -1.63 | 17.2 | 18.5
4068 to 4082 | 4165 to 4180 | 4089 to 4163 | 0.64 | 18.3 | 17.9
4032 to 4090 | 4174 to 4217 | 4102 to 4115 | 0.30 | 18.1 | 18.1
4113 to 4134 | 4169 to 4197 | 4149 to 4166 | 0.25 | 18.6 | 17.5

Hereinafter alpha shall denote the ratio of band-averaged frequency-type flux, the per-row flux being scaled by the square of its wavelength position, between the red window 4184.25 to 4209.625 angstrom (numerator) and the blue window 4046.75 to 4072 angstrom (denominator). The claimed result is 1.1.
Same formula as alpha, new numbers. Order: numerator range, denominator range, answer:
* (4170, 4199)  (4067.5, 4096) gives 0.97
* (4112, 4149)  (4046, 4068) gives 1.07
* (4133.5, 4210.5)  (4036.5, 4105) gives 1.03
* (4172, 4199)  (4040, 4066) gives 1.05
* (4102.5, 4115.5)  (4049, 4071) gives 1.03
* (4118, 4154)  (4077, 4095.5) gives 0.92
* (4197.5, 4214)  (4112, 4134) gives 1.06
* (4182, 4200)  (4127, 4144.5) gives 1.04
